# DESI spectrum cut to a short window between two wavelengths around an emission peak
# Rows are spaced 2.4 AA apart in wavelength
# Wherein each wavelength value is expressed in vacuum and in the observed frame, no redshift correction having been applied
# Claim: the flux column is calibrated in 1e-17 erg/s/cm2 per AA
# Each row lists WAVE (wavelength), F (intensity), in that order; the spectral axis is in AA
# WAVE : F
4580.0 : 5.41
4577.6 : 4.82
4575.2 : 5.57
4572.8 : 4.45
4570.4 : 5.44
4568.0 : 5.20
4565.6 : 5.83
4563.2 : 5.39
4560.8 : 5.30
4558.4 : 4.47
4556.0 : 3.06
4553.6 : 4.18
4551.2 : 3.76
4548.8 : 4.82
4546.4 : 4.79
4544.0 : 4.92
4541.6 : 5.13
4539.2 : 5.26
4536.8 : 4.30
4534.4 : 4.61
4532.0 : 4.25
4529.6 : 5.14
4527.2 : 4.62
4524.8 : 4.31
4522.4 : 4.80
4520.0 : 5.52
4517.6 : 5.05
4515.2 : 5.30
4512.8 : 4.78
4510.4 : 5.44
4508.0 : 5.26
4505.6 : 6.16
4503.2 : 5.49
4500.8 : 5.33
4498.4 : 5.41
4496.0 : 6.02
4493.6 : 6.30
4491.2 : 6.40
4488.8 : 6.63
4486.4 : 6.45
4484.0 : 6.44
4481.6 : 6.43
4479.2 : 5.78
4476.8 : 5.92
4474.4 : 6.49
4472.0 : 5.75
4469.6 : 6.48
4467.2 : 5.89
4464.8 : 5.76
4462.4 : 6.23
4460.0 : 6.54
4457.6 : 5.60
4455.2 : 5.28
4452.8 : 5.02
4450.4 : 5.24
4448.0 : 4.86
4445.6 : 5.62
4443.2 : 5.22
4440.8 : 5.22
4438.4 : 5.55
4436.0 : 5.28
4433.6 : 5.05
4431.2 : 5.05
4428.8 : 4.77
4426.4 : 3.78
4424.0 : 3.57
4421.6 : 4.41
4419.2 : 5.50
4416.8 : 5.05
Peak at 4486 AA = C III]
